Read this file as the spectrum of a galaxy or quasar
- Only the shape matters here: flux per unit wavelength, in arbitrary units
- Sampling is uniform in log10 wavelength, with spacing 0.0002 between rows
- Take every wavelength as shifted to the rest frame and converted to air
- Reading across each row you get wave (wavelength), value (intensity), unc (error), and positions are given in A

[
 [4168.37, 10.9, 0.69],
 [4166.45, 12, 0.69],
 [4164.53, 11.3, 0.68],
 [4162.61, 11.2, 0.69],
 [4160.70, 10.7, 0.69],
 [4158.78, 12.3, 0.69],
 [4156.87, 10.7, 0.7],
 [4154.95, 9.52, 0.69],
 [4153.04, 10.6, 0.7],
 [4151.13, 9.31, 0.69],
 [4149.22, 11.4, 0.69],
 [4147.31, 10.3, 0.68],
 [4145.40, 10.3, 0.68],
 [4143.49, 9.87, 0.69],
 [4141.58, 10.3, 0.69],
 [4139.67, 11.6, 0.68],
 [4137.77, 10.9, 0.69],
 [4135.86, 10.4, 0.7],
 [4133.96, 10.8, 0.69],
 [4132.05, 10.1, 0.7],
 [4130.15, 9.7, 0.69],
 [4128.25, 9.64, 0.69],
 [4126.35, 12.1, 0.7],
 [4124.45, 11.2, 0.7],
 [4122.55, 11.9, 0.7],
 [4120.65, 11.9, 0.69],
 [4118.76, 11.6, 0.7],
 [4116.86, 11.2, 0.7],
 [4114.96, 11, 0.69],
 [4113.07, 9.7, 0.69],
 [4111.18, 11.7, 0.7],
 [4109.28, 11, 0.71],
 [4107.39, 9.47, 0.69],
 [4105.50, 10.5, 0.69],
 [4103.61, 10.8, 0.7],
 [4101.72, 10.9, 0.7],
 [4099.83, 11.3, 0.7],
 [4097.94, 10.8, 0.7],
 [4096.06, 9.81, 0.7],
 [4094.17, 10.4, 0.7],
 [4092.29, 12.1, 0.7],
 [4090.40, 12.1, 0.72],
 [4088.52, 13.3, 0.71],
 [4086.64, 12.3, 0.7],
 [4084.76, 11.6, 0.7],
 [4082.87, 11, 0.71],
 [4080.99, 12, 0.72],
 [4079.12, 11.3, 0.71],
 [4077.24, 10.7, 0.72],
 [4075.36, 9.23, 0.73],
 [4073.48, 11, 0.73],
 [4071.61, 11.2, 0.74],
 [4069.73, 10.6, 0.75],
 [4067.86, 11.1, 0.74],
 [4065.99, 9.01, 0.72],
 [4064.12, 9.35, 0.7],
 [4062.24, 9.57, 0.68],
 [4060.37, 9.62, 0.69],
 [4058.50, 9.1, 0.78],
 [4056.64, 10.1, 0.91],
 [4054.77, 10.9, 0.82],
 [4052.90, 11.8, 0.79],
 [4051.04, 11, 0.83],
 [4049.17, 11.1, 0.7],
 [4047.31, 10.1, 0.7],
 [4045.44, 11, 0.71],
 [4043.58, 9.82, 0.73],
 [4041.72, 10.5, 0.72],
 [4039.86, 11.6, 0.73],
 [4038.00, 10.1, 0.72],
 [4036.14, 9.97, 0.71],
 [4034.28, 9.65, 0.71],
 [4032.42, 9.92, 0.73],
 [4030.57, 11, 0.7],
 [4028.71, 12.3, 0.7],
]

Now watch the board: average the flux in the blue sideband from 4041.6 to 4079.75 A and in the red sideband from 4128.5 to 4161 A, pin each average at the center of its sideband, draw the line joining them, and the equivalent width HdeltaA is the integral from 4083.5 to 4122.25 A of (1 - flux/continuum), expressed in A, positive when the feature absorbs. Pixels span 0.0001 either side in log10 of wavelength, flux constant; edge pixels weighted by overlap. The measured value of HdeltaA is -2.78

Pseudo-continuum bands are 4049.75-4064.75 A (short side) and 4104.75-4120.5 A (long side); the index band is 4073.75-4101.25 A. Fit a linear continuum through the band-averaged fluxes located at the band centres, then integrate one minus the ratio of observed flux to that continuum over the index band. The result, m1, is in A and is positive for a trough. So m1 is -1.9 A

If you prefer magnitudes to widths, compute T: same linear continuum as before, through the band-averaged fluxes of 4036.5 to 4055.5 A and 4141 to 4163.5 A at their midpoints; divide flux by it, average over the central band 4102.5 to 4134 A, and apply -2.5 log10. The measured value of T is -0.023 mag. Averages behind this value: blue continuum 10.8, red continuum 10.5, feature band 10.8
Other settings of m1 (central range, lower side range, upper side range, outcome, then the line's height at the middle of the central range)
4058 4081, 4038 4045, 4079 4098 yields 1.9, 11.2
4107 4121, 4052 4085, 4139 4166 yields -0.5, 10.6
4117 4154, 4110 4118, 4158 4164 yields 1.2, 11.1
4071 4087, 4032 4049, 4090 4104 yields -0.5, 10.8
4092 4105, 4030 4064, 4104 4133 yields -0.1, 10.7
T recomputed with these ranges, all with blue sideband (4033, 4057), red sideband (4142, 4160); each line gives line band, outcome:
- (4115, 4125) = -0.100 mag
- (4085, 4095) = -0.144 mag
